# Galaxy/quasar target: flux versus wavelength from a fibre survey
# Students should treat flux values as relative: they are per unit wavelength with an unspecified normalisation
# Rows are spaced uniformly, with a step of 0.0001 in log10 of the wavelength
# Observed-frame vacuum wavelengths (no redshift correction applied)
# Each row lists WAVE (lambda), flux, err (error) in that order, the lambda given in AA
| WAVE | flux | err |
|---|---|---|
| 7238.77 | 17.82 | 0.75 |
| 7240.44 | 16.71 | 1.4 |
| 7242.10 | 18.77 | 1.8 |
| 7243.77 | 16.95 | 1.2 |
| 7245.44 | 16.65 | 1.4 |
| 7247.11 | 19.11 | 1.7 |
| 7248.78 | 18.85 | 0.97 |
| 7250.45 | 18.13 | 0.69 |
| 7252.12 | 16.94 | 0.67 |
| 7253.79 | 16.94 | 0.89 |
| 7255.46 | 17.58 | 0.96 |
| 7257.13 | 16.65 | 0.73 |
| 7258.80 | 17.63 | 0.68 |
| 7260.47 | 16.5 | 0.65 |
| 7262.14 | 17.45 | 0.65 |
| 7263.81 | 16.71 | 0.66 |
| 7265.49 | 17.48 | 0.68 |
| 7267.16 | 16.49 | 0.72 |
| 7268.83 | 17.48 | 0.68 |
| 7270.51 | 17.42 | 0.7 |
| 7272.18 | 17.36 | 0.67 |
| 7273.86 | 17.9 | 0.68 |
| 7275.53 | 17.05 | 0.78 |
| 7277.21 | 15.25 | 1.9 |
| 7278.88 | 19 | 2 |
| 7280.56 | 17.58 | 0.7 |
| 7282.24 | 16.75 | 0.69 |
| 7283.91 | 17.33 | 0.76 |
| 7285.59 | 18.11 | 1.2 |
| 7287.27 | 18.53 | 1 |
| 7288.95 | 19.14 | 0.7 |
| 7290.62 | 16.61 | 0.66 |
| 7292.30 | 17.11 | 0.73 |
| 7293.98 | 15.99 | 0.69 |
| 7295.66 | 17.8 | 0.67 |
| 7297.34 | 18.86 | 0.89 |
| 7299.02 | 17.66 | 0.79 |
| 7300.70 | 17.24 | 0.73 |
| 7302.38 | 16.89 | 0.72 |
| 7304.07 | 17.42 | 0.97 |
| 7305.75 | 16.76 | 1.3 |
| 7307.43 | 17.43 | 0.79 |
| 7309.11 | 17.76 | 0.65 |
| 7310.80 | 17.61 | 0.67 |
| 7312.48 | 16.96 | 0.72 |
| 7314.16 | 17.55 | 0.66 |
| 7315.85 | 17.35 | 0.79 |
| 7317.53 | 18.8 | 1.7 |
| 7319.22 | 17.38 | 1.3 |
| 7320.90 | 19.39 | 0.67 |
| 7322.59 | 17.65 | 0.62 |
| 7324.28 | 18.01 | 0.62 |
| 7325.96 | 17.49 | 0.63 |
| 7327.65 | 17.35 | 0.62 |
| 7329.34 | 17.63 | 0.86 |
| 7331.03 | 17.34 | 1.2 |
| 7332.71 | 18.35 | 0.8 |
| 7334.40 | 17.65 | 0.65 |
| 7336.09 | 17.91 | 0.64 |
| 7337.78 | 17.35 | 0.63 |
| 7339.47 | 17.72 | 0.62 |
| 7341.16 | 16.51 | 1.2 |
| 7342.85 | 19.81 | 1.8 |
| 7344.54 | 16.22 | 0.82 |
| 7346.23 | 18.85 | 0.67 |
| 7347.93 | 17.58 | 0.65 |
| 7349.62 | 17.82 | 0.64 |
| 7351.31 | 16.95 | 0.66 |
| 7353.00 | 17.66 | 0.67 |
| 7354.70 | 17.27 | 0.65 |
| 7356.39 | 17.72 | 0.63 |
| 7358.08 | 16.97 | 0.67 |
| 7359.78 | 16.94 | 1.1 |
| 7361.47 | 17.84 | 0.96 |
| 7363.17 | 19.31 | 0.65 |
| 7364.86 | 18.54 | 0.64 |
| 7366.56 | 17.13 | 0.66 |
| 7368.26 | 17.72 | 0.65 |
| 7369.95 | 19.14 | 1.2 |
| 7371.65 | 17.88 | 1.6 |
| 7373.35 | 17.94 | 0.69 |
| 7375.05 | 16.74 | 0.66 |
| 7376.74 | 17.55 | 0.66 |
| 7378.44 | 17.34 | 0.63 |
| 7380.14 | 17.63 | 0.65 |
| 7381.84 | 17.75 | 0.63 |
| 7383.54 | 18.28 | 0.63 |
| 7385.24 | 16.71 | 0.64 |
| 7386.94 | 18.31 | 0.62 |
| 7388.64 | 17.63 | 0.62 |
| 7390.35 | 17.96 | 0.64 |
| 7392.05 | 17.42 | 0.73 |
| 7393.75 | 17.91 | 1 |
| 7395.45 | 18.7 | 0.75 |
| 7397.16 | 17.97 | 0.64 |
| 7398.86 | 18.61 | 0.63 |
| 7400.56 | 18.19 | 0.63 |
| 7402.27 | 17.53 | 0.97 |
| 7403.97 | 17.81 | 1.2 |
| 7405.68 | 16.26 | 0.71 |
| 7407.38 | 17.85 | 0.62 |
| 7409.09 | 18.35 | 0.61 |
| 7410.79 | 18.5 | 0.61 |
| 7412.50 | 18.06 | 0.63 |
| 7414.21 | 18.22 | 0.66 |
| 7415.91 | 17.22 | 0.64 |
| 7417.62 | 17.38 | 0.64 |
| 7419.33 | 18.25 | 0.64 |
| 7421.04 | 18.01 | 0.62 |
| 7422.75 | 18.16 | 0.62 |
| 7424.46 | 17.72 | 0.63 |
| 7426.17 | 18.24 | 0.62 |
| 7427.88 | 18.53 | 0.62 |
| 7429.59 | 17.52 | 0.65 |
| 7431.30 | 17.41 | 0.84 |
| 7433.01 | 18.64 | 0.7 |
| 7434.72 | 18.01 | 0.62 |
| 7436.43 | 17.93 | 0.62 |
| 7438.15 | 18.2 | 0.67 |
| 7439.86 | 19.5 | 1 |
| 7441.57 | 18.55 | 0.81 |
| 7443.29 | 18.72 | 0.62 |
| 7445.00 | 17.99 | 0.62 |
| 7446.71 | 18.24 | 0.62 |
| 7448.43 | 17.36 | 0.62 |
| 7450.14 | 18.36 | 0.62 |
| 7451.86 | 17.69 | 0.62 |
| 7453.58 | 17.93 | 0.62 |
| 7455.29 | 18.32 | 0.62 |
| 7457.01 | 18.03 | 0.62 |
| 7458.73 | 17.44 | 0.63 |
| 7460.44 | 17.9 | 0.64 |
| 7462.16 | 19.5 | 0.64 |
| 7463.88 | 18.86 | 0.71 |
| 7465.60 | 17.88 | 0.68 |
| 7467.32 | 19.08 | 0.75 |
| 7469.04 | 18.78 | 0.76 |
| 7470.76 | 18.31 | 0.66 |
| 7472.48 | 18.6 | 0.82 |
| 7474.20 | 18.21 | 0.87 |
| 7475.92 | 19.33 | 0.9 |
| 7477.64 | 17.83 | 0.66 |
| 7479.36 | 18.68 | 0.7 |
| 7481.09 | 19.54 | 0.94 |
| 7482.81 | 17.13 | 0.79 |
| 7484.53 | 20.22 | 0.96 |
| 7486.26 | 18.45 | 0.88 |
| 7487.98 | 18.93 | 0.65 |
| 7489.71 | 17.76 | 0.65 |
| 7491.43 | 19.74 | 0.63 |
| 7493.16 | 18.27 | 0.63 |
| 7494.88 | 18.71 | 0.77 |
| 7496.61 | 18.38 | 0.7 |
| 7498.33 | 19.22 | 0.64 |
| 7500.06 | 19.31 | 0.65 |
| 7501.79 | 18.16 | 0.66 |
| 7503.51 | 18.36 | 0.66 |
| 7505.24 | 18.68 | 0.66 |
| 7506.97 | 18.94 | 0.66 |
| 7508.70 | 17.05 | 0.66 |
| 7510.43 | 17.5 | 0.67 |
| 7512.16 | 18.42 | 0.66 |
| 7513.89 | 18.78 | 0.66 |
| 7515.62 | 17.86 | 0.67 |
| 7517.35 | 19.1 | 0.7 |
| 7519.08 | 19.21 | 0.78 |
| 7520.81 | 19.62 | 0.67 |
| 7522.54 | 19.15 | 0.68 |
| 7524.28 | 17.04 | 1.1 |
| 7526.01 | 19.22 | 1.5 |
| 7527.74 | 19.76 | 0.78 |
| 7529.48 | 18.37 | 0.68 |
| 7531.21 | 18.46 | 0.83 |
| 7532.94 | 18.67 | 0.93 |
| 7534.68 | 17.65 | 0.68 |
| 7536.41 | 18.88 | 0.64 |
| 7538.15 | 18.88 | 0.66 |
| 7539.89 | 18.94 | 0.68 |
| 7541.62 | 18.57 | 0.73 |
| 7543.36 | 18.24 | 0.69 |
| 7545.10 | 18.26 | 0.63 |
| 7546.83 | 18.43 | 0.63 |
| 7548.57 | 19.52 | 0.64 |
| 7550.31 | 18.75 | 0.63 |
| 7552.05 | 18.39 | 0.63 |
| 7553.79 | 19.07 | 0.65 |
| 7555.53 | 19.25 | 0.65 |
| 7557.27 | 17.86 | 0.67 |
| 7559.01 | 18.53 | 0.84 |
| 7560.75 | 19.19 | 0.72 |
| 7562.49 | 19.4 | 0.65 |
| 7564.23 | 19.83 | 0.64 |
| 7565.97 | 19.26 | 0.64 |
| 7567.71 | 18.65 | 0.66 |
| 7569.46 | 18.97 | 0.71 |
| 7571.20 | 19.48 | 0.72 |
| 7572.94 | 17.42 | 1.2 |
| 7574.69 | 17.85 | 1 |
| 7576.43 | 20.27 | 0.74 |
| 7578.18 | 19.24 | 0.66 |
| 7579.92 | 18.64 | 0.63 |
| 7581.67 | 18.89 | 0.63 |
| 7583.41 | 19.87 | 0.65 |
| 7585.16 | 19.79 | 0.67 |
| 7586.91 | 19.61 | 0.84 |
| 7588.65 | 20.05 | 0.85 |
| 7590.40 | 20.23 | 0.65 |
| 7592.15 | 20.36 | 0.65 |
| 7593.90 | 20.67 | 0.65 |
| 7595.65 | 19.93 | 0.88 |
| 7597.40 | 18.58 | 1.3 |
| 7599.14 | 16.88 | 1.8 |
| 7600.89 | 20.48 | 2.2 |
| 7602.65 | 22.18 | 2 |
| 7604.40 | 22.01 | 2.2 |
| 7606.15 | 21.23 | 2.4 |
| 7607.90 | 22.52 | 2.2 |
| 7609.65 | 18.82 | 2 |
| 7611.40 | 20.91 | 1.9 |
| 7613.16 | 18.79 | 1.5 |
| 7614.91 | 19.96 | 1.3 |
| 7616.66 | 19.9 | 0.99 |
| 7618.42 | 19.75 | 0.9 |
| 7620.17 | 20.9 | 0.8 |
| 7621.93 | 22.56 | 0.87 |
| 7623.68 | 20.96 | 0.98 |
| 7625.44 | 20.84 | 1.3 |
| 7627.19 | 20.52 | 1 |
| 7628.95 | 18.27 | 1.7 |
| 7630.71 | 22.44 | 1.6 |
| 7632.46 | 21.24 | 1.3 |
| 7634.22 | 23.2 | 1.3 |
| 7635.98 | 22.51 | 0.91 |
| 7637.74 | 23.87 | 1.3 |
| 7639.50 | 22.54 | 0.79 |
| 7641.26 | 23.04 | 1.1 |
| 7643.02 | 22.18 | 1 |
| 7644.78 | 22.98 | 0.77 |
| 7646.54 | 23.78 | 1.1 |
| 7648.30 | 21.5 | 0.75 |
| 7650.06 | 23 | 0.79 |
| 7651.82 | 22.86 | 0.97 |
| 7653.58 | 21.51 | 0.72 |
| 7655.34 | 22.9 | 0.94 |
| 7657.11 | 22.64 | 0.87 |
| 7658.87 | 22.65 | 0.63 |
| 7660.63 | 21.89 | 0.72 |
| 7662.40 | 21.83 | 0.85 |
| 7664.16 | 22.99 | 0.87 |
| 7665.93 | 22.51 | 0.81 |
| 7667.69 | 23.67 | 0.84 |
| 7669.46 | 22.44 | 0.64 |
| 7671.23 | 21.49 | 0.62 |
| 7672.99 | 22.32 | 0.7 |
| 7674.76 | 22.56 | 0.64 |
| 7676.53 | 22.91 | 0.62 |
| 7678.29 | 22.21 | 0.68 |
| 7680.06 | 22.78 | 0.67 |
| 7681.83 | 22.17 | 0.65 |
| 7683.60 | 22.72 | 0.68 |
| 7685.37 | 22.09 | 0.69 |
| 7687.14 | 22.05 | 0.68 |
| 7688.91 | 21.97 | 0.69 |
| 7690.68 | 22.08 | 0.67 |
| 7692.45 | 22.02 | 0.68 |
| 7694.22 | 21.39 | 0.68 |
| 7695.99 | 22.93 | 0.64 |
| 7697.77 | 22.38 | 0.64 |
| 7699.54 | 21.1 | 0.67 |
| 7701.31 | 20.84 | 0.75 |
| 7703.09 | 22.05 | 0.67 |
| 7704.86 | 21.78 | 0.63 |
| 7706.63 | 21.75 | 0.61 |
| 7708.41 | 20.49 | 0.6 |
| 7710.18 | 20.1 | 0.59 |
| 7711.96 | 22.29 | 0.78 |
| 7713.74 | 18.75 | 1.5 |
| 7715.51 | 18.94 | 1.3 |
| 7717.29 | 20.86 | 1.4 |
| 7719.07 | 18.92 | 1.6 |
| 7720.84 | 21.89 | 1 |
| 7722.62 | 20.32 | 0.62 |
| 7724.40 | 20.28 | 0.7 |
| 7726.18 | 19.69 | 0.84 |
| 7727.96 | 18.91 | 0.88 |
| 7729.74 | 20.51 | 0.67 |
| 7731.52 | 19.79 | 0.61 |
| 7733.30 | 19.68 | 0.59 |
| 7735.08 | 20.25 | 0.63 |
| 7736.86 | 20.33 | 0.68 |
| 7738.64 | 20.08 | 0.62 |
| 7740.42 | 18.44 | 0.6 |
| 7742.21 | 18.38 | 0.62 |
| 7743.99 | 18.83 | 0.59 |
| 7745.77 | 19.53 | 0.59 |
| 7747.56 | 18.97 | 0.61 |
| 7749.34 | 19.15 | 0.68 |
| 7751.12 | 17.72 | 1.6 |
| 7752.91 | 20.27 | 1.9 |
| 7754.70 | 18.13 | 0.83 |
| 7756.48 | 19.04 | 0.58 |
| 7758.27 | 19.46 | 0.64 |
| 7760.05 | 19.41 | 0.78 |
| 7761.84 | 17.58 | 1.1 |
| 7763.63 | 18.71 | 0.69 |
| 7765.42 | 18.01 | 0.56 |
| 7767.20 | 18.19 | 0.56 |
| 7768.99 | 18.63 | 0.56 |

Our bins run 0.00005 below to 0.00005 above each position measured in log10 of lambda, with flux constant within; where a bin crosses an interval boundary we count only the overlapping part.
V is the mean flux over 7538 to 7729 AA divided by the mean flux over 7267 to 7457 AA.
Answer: 1.17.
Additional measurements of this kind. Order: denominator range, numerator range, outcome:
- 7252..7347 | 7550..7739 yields 1.19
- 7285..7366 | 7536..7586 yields 1.07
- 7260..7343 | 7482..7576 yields 1.07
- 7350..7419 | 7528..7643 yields 1.12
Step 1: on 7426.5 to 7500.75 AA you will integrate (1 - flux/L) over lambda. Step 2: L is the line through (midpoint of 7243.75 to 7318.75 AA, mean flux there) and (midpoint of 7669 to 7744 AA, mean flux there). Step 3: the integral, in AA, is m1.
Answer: 2.1 AA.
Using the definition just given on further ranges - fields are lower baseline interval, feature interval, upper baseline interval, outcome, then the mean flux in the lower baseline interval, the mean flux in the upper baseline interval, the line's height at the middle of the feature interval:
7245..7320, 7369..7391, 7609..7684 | 1.0 AA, 17.5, 21.9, 18.6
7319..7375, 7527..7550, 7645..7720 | 1.7 AA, 17.8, 21.9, 20.1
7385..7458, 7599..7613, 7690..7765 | -1.1 AA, 18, 20.1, 19.3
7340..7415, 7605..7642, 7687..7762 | -3.1 AA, 17.8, 20.2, 19.5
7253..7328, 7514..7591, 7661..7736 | 4.1 AA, 17.5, 21.4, 20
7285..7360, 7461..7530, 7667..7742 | 2.1 AA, 17.6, 21.2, 19.2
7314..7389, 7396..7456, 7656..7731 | 1.8 AA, 17.8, 21.6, 18.6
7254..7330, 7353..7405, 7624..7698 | 2.2 AA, 17.5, 22.3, 18.6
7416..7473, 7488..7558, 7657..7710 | 3.1 AA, 18.2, 22.1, 19.5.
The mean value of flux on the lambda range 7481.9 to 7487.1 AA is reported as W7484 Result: 18.6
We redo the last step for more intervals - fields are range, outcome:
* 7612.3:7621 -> 19.9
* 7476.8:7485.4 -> 18.7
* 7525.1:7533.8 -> 18.9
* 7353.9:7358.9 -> 17.3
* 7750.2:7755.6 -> 18.7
